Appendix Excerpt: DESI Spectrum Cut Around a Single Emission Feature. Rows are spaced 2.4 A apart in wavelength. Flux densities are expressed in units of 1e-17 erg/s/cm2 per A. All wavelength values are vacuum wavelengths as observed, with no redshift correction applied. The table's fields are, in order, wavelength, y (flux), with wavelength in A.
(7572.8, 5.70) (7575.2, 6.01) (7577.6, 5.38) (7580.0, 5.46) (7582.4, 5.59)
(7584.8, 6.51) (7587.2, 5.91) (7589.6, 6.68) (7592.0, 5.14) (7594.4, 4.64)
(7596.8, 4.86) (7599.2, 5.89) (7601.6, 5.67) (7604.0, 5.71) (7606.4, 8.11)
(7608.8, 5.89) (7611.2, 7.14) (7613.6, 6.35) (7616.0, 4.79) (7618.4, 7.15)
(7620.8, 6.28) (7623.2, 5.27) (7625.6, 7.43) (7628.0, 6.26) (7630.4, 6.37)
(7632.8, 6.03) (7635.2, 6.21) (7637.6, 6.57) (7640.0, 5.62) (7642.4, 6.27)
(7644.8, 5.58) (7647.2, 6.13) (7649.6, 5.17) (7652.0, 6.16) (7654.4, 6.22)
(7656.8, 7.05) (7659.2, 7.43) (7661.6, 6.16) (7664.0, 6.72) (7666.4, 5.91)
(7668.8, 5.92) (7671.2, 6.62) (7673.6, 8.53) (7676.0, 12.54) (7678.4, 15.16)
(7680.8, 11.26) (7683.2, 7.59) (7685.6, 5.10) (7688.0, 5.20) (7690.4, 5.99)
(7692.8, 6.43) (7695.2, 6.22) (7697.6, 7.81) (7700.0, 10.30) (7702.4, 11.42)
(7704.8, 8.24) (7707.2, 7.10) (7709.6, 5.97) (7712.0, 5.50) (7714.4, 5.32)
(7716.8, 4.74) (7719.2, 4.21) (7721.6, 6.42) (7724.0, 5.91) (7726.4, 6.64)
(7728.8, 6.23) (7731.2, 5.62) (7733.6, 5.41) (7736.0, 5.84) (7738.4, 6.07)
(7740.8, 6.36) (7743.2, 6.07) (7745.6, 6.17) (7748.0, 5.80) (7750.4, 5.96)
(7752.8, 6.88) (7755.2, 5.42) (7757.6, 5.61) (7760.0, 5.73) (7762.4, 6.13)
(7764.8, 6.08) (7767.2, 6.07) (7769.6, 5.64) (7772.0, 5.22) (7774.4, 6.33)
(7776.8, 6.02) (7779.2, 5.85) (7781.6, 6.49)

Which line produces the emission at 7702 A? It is [N II] 6583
